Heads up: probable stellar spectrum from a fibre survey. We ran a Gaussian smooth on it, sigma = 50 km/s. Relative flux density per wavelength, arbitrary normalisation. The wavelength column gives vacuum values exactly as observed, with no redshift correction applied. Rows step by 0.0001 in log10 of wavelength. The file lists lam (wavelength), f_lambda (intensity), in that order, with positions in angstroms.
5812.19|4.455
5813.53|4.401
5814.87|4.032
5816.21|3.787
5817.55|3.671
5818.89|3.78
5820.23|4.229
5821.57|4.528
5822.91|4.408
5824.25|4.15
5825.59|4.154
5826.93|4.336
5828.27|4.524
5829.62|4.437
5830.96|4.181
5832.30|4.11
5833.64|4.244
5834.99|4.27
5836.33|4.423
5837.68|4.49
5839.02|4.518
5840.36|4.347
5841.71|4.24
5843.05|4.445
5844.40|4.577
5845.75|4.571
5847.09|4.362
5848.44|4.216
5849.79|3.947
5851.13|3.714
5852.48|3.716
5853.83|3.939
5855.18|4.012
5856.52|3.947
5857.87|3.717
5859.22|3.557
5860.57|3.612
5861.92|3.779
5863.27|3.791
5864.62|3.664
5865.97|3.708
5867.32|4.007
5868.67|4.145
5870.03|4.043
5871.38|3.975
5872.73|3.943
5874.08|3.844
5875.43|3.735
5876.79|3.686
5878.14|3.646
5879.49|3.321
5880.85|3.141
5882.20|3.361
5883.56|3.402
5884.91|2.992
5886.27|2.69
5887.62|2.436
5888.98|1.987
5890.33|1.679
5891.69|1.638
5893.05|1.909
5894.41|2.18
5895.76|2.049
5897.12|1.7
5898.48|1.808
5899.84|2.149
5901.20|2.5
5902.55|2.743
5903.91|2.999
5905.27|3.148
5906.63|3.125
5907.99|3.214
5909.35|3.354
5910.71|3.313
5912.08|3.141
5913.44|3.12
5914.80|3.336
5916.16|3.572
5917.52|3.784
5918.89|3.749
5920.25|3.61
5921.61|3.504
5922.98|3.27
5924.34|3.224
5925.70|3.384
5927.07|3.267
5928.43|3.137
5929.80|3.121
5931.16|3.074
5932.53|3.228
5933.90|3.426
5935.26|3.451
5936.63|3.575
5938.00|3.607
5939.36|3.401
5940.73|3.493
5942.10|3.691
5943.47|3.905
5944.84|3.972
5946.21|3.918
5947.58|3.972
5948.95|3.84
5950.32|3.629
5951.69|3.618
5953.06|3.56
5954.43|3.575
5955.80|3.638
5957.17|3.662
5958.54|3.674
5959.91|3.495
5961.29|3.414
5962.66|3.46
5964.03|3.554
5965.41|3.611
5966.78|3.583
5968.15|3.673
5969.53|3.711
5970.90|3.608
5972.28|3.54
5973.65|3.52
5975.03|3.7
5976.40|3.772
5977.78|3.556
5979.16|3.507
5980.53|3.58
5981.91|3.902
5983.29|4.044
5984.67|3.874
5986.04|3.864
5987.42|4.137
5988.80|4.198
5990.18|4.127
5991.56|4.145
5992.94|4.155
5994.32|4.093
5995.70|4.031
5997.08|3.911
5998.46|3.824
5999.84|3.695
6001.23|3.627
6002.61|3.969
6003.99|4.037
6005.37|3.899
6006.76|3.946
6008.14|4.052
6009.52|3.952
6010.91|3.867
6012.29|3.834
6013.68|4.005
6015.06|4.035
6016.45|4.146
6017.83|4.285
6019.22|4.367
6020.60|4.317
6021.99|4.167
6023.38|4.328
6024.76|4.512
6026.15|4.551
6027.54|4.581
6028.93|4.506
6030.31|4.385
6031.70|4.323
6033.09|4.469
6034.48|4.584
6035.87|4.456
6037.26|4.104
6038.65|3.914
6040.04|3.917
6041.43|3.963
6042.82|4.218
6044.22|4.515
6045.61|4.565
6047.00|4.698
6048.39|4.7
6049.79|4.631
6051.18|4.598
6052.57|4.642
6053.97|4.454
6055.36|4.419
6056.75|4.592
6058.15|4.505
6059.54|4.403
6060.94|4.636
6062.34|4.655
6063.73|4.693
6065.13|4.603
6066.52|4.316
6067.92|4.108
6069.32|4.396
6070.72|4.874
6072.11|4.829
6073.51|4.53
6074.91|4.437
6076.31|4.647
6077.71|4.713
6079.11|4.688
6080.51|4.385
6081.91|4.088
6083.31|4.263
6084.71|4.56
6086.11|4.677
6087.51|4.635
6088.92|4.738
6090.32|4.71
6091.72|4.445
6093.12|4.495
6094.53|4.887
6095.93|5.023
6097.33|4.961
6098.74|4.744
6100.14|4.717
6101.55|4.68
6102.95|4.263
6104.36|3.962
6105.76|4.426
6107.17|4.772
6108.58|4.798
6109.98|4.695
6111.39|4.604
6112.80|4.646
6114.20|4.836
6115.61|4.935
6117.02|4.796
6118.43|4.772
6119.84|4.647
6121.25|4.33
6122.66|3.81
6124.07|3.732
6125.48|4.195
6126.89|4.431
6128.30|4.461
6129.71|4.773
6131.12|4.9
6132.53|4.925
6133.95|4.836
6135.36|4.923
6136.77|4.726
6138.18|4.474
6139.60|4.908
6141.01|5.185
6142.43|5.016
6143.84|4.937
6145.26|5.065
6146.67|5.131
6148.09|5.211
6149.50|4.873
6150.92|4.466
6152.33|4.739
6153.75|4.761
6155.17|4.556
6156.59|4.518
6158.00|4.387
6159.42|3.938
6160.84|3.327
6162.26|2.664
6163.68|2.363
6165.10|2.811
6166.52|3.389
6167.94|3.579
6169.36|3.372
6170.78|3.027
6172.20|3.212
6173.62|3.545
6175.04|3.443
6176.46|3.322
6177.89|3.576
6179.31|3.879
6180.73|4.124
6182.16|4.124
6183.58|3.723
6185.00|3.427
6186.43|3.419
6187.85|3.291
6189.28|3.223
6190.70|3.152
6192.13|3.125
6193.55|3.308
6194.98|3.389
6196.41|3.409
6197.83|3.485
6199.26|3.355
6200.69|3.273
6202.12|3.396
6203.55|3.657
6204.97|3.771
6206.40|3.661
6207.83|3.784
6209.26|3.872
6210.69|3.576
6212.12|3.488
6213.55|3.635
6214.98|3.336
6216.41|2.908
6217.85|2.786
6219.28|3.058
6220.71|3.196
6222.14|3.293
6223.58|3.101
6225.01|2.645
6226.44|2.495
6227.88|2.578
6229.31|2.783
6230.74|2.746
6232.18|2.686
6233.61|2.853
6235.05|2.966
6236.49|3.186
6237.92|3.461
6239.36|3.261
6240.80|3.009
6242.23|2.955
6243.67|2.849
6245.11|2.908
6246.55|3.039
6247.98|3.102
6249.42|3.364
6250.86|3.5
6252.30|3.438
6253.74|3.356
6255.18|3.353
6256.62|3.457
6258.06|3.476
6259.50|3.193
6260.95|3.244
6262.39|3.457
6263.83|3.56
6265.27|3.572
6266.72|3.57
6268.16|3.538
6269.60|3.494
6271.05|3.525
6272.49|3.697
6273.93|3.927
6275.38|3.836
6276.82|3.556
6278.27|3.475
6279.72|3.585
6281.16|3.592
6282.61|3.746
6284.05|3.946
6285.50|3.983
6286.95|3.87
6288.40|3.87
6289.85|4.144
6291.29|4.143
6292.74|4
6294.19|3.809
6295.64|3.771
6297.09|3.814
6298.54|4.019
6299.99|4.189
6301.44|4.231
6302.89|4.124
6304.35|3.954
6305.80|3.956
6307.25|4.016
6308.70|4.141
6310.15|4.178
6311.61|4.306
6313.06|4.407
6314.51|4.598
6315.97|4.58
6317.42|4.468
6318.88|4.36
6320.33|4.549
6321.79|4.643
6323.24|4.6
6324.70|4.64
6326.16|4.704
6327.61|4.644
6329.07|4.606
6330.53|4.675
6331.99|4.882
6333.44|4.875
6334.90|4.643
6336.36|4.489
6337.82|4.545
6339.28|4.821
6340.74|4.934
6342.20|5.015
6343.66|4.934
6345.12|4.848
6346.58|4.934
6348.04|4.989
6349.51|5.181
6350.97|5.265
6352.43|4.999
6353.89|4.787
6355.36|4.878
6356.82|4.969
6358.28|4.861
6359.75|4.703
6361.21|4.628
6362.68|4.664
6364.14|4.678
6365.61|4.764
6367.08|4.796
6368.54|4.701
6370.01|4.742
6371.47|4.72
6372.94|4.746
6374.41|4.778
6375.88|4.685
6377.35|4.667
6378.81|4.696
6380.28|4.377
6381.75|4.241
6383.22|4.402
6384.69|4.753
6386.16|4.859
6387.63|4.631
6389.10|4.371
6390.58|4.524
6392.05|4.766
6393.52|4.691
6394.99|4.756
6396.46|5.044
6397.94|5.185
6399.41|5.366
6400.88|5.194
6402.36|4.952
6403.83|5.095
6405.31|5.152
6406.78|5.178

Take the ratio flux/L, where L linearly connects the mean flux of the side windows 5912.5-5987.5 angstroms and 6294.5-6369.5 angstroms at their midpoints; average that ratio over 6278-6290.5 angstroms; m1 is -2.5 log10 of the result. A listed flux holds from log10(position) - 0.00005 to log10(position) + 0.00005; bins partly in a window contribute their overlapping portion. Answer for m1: 0.17 mag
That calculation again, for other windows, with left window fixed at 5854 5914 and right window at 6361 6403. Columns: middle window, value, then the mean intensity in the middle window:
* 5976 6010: -0.125 mag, 3.92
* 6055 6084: -0.206 mag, 4.51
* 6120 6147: -0.183 mag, 4.67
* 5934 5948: -0.111 mag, 3.68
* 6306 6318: 0.047 mag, 4.32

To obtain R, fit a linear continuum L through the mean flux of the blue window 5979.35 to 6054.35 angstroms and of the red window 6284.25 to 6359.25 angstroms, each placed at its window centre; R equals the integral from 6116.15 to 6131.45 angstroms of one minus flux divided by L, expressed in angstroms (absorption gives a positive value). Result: -0.5 angstroms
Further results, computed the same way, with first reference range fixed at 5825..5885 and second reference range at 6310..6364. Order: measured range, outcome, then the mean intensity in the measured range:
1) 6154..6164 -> 1.51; 3.78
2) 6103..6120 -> -1.02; 4.64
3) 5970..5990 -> 1.90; 3.78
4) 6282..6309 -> 3.94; 3.98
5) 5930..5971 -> 5.31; 3.6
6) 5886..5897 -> 5.47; 2.03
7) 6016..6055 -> -1.18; 4.39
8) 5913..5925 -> 1.80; 3.47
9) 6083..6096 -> -0.87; 4.64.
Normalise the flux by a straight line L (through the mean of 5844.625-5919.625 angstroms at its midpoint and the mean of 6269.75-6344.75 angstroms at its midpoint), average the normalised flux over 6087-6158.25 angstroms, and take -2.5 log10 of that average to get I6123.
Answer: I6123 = -0.22 mag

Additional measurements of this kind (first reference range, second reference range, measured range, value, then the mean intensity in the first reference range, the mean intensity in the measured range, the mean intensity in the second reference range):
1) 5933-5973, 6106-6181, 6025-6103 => -0.129 mag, 3.63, 4.52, 4.29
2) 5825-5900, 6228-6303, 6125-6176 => -0.203 mag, 3.6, 4.25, 3.49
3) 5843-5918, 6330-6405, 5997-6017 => -0.063 mag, 3.31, 3.92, 4.8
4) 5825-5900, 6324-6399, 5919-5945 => 0.098 mag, 3.6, 3.44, 4.76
